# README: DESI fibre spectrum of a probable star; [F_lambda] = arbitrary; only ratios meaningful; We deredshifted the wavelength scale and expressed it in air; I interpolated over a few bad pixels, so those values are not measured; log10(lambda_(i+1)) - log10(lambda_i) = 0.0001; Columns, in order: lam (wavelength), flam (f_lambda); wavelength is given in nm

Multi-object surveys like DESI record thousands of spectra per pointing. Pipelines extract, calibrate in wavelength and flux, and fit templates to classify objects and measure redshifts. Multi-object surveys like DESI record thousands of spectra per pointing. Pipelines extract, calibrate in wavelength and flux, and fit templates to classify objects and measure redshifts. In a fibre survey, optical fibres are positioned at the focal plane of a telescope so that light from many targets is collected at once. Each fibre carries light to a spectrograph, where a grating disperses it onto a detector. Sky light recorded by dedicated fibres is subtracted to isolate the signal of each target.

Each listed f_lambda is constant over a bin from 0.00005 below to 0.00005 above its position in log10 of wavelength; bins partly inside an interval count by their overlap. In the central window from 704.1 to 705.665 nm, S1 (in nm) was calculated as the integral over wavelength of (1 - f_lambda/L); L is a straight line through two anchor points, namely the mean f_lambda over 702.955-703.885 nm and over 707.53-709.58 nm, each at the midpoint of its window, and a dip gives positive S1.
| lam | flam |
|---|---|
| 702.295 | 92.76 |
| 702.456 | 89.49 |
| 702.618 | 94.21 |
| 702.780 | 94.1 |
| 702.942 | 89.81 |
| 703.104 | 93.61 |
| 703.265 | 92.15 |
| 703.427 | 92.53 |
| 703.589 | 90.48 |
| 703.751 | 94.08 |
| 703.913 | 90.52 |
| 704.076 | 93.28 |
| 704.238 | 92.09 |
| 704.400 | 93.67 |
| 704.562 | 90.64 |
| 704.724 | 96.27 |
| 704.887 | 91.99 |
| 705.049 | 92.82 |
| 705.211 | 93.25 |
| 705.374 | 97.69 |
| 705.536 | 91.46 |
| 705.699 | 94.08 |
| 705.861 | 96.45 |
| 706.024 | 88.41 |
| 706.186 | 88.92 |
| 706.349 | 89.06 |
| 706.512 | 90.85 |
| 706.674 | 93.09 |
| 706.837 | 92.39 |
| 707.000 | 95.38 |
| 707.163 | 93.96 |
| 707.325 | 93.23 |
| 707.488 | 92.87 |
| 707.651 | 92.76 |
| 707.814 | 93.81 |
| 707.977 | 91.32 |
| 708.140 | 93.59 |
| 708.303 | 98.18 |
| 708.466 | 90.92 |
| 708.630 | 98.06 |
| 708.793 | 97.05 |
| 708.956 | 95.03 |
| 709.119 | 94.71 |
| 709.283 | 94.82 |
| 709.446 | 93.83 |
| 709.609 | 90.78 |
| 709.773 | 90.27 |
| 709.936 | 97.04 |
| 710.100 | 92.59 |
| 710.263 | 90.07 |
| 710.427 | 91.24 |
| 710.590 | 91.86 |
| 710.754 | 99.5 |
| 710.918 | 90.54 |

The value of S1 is -0.01 nm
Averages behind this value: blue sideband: 92.3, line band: 93.3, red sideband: 94.4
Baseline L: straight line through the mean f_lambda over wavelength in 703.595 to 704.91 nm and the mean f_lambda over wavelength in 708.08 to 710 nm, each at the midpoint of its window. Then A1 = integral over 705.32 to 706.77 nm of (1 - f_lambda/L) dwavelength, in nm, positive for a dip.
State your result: 0.02 nm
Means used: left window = 92.7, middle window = 92.1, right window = 94.5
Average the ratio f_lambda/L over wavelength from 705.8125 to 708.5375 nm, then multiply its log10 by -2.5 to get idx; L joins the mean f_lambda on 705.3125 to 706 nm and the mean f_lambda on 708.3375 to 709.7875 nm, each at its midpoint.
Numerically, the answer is 0.02 mag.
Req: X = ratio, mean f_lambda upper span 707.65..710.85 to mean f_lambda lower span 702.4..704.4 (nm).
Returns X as 1.0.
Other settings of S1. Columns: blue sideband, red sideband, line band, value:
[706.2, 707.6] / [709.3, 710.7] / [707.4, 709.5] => -0.04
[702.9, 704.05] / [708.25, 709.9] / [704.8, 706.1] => -0.01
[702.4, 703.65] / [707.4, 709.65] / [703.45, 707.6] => 0.02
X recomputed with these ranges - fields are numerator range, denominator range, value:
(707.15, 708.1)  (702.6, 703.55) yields 1.00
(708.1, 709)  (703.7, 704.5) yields 1.03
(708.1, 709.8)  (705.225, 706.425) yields 1.02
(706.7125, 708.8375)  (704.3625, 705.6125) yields 1.01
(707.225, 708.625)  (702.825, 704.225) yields 1.02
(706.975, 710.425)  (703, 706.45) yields 1.01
